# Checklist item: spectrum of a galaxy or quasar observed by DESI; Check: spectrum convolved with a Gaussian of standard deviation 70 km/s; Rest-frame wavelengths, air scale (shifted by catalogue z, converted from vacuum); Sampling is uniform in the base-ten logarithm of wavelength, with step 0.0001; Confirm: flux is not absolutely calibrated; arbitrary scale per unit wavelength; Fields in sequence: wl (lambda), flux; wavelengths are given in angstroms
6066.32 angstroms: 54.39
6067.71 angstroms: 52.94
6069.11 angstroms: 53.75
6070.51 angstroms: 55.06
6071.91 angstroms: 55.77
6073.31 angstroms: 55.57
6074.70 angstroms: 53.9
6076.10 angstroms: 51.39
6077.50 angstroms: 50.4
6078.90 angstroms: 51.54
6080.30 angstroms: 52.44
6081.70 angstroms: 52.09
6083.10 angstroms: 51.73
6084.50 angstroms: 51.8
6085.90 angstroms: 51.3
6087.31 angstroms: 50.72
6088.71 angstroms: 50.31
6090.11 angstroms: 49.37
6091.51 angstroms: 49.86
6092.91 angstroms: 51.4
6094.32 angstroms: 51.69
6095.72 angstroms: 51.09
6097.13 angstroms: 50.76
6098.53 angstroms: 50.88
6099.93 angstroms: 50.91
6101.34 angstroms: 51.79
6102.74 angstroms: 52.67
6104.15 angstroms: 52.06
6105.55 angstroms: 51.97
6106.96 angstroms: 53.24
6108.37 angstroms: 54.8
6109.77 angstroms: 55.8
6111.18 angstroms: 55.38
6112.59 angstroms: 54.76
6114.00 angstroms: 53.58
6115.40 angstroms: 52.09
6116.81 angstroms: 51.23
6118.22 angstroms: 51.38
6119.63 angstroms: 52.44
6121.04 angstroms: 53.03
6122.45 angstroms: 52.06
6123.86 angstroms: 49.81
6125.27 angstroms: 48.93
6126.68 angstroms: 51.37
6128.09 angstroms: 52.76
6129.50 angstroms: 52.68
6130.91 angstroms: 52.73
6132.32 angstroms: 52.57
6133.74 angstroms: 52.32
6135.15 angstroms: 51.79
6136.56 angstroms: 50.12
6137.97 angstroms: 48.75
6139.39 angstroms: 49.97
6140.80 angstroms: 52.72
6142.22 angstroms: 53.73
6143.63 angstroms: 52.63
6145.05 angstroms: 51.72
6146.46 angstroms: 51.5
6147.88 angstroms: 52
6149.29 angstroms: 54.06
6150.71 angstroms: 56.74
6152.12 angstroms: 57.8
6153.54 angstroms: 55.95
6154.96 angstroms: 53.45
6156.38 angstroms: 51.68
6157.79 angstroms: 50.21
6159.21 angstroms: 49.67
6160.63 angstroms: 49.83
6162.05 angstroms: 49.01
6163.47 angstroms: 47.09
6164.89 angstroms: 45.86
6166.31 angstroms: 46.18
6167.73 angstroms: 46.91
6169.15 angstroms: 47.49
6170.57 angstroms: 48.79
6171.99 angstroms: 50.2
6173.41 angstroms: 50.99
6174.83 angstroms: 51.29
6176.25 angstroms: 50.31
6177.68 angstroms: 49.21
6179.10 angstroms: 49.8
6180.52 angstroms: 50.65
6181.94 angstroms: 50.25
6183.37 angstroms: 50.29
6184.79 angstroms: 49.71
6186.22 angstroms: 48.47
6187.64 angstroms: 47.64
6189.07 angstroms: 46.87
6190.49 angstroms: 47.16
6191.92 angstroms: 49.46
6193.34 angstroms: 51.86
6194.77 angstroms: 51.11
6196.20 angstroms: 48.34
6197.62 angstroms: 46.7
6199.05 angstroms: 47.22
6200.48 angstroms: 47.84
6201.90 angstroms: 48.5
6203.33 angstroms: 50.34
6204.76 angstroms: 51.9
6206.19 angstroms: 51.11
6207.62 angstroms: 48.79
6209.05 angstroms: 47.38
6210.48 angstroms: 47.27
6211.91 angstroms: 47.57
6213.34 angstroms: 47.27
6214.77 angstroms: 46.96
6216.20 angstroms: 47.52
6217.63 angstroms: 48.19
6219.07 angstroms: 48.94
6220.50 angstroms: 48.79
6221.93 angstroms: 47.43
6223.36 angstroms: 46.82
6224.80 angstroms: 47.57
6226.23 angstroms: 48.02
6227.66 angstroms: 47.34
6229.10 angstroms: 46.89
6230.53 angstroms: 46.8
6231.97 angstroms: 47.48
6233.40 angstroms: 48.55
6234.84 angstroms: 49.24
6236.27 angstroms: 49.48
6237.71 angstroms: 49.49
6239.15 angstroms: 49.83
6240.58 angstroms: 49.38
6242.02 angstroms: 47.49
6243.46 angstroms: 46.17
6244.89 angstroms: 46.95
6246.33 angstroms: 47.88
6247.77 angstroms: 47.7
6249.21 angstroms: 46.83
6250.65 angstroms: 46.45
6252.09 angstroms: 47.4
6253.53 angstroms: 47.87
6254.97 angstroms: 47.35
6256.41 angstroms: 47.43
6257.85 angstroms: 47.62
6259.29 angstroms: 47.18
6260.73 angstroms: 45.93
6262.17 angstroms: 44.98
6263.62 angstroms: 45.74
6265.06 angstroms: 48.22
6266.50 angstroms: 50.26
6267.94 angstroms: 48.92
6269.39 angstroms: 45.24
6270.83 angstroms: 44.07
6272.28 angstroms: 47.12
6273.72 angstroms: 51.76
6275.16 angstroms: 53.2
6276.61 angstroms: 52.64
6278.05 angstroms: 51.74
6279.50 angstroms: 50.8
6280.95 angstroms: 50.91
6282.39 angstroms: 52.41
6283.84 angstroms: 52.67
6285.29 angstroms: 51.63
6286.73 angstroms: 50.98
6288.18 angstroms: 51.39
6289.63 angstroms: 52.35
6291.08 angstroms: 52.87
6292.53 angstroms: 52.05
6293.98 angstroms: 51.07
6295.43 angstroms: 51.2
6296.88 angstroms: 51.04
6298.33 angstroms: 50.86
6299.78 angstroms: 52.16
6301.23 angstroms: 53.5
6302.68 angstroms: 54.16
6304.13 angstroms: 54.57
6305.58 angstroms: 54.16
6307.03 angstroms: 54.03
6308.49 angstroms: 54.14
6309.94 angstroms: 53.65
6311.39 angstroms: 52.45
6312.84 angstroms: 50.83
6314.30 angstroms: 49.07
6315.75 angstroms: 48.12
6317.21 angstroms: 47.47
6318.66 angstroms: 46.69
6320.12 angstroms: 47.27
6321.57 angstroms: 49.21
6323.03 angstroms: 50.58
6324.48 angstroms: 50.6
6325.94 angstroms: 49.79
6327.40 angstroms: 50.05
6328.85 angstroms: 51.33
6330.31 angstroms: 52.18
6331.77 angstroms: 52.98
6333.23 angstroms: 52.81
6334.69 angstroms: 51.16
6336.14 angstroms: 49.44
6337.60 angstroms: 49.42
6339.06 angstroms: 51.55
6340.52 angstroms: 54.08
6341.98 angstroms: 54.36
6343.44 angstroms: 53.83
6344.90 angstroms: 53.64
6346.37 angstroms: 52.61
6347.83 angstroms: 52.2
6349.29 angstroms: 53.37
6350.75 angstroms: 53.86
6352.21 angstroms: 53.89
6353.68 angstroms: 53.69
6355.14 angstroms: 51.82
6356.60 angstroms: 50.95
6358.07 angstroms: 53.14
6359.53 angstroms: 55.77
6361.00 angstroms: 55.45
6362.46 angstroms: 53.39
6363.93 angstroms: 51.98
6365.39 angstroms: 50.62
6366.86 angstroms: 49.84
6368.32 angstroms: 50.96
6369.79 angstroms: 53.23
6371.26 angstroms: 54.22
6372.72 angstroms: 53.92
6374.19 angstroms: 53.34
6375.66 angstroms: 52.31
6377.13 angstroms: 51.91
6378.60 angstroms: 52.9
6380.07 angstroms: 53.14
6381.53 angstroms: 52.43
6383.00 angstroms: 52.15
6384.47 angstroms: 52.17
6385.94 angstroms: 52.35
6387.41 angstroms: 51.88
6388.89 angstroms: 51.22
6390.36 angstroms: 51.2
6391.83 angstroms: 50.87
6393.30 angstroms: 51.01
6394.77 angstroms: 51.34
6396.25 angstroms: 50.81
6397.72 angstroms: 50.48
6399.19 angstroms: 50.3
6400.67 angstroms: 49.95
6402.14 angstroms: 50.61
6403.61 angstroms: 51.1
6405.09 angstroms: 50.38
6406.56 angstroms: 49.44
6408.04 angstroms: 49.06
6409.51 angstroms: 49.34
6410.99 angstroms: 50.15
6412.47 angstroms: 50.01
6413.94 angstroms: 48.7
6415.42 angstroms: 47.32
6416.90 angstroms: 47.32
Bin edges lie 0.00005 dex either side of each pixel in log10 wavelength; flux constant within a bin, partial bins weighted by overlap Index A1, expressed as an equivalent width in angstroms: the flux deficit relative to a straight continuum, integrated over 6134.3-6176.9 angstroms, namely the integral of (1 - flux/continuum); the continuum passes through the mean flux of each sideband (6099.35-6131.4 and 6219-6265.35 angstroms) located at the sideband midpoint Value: 0.0 angstroms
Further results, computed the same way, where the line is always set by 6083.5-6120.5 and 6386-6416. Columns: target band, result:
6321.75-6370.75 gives -1.6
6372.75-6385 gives -0.5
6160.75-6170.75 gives 0.8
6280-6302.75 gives -0.4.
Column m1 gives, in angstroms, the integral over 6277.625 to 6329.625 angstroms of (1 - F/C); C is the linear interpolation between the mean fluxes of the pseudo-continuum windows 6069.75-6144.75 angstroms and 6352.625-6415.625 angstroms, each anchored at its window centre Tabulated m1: 0.4 angstroms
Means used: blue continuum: 52.1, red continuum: 51.6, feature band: 51.3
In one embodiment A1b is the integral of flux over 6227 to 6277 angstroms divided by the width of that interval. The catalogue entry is 47.9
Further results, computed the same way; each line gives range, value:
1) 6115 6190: 50.9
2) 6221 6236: 47.7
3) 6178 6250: 48.4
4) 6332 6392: 52.5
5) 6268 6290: 50.5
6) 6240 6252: 47.3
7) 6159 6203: 48.9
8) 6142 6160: 53.1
